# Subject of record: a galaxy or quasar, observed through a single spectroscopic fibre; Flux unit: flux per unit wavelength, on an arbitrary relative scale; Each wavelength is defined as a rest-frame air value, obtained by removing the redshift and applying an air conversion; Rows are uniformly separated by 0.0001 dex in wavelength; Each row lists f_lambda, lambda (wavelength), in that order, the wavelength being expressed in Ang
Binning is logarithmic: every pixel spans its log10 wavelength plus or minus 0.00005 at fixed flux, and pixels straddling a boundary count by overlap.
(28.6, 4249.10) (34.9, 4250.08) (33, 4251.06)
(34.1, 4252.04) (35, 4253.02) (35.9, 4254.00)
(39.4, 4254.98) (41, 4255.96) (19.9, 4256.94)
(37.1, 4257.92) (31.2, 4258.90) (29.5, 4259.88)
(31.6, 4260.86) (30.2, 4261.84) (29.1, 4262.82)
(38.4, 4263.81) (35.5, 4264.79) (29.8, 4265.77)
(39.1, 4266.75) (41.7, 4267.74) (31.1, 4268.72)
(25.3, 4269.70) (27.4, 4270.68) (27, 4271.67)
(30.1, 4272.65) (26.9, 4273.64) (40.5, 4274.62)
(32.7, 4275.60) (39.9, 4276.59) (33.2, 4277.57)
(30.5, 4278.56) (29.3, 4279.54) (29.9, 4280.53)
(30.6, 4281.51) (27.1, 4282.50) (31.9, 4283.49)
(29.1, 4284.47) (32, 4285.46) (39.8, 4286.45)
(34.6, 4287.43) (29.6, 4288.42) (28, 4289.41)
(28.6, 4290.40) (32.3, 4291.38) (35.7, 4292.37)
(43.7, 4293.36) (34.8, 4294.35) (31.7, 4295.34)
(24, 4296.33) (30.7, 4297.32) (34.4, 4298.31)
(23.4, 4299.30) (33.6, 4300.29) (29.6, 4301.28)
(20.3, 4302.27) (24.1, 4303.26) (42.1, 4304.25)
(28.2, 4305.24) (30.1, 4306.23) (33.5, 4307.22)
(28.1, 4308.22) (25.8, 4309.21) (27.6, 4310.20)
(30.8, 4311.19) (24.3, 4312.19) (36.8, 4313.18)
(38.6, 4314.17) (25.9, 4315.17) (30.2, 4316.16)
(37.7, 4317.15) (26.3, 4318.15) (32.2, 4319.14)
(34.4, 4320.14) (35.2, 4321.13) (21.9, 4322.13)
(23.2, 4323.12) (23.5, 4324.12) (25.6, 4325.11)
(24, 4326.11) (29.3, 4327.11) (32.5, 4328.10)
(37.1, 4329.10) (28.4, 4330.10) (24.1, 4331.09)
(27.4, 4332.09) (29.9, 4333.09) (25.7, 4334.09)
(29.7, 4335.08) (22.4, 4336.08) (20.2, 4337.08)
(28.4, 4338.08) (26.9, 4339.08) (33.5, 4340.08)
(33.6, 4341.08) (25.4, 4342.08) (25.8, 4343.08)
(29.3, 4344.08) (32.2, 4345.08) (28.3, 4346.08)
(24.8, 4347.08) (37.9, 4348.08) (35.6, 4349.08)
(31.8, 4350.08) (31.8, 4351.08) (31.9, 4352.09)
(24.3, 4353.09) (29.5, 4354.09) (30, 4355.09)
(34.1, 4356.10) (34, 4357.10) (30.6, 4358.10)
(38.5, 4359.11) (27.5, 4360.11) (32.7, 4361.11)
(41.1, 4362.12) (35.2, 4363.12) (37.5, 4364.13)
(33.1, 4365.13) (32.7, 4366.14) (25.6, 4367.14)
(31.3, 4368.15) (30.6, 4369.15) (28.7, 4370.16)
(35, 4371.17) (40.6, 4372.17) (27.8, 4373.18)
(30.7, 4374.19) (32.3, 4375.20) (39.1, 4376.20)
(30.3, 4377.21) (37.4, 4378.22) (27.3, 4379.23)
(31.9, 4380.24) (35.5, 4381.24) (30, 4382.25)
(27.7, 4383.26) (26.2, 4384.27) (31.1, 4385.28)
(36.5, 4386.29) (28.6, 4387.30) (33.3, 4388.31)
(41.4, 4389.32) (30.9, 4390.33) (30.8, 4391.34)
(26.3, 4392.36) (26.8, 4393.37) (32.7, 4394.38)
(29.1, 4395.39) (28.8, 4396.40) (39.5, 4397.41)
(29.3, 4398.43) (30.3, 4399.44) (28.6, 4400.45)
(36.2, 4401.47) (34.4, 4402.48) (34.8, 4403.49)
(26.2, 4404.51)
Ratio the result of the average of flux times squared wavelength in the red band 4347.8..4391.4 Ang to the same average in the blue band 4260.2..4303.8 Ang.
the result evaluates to 1.1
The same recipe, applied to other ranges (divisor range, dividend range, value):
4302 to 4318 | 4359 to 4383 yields 1.12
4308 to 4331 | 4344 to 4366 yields 1.12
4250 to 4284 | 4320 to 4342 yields 0.88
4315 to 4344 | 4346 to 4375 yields 1.15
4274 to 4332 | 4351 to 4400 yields 1.08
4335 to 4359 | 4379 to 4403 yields 1.08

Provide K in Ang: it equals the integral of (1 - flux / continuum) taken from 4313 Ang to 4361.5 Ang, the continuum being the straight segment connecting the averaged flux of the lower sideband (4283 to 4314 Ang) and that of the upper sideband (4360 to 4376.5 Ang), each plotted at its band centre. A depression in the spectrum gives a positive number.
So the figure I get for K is 3.6 Ang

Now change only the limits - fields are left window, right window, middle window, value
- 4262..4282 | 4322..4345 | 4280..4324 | -1.0 Ang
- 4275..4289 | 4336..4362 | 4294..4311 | 1.1 Ang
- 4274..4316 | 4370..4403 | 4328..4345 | 1.8 Ang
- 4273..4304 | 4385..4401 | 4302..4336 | 2.4 Ang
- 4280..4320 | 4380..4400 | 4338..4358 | 0.4 Ang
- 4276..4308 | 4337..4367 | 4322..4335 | 1.7 Ang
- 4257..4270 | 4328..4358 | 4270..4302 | 0.3 Ang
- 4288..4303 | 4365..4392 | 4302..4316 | 0.4 Ang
